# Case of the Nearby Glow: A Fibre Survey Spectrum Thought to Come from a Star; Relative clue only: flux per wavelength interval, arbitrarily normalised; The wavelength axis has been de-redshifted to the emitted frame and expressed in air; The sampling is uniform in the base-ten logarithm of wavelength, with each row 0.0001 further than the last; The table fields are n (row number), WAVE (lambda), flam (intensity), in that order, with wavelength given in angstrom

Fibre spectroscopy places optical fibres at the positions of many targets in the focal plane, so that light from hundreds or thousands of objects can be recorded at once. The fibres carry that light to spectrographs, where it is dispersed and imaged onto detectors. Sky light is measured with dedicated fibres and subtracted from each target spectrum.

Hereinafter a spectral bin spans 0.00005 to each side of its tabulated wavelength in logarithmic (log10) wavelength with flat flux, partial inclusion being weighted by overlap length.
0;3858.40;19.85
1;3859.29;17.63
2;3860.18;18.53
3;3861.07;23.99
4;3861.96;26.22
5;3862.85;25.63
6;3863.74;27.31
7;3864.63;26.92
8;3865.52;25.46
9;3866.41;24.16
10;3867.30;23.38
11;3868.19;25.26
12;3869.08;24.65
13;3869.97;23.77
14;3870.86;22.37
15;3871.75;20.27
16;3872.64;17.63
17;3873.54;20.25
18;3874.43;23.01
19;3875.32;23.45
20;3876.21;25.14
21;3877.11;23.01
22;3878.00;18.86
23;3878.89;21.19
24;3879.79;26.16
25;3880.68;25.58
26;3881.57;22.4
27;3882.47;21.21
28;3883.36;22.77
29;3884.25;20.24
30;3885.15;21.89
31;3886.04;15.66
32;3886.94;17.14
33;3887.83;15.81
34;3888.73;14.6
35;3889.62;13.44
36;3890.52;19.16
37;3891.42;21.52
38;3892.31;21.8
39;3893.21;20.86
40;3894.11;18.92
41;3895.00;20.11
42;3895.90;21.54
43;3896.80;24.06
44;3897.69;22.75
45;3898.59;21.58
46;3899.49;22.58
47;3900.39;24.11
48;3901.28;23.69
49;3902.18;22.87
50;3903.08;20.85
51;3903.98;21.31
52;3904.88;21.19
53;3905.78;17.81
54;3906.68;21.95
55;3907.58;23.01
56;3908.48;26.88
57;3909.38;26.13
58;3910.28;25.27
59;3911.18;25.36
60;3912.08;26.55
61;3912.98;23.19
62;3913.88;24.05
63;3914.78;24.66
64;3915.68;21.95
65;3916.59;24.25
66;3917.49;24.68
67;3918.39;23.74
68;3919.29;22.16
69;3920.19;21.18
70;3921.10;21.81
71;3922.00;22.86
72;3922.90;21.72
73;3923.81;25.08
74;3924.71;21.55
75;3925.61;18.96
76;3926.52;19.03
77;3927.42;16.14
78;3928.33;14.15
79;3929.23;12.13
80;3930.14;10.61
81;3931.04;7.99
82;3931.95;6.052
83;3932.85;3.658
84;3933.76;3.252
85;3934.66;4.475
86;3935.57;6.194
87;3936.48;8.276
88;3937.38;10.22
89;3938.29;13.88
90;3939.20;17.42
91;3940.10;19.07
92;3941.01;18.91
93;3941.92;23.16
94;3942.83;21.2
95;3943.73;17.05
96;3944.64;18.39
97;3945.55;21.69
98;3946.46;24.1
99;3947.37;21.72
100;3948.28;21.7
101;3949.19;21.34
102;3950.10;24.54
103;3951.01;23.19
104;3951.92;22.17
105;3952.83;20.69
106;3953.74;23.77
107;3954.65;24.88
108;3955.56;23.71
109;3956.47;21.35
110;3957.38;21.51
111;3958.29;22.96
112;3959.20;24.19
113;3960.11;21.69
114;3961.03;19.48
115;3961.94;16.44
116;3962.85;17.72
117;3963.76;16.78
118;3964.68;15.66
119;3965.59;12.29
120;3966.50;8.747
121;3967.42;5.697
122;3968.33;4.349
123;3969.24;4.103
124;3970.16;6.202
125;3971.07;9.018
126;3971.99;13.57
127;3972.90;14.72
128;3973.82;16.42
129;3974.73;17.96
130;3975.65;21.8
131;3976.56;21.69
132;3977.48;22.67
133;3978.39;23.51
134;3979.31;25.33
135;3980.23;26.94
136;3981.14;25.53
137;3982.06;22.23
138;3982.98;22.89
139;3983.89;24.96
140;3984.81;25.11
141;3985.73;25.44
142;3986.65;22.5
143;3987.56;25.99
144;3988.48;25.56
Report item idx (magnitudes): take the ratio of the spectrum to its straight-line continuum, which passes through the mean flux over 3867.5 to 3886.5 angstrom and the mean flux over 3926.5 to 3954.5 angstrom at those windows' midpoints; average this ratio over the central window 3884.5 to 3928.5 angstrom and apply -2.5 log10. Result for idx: -0.12 mag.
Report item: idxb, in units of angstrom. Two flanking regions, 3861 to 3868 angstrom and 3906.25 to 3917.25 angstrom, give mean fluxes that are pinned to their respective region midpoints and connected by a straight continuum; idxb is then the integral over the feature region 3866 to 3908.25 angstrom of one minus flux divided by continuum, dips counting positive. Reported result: 6.0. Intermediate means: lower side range 25.4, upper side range 24.4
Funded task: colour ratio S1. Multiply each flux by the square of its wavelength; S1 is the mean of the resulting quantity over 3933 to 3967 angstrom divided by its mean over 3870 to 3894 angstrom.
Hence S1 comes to 0.91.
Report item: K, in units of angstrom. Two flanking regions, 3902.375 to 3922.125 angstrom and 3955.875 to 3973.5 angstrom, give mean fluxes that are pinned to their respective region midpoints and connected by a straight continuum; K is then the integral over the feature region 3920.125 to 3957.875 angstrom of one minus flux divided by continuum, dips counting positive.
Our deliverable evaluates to 1.6 angstrom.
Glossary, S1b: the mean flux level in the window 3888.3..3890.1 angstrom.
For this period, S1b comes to 14.1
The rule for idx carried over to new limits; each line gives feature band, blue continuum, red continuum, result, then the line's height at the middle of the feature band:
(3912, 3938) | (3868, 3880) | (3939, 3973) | 0.18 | 19.7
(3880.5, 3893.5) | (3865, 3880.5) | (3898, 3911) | 0.18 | 22.9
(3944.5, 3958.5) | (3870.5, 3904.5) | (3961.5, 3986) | -0.22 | 18.2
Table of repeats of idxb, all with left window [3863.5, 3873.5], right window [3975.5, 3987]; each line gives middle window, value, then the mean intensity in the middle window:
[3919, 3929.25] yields 1.61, 20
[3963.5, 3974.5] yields 6.09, 10.7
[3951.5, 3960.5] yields 0.44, 22.7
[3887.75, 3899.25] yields 1.82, 19.9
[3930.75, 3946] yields 6.89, 13.1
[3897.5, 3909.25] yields 0.60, 22.4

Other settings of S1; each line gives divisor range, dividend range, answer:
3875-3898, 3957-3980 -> 0.82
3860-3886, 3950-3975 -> 0.76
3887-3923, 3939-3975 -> 0.84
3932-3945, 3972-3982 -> 1.67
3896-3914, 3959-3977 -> 0.63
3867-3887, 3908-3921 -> 1.12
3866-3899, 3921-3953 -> 0.81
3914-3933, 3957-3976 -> 0.81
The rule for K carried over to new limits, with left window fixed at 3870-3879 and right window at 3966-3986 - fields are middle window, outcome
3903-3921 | -2.9 angstrom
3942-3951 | -1.3 angstrom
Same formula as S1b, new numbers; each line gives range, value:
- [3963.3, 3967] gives 13.3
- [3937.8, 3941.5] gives 17.3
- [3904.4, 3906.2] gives 19.5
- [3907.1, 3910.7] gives 25.3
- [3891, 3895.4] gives 20.7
